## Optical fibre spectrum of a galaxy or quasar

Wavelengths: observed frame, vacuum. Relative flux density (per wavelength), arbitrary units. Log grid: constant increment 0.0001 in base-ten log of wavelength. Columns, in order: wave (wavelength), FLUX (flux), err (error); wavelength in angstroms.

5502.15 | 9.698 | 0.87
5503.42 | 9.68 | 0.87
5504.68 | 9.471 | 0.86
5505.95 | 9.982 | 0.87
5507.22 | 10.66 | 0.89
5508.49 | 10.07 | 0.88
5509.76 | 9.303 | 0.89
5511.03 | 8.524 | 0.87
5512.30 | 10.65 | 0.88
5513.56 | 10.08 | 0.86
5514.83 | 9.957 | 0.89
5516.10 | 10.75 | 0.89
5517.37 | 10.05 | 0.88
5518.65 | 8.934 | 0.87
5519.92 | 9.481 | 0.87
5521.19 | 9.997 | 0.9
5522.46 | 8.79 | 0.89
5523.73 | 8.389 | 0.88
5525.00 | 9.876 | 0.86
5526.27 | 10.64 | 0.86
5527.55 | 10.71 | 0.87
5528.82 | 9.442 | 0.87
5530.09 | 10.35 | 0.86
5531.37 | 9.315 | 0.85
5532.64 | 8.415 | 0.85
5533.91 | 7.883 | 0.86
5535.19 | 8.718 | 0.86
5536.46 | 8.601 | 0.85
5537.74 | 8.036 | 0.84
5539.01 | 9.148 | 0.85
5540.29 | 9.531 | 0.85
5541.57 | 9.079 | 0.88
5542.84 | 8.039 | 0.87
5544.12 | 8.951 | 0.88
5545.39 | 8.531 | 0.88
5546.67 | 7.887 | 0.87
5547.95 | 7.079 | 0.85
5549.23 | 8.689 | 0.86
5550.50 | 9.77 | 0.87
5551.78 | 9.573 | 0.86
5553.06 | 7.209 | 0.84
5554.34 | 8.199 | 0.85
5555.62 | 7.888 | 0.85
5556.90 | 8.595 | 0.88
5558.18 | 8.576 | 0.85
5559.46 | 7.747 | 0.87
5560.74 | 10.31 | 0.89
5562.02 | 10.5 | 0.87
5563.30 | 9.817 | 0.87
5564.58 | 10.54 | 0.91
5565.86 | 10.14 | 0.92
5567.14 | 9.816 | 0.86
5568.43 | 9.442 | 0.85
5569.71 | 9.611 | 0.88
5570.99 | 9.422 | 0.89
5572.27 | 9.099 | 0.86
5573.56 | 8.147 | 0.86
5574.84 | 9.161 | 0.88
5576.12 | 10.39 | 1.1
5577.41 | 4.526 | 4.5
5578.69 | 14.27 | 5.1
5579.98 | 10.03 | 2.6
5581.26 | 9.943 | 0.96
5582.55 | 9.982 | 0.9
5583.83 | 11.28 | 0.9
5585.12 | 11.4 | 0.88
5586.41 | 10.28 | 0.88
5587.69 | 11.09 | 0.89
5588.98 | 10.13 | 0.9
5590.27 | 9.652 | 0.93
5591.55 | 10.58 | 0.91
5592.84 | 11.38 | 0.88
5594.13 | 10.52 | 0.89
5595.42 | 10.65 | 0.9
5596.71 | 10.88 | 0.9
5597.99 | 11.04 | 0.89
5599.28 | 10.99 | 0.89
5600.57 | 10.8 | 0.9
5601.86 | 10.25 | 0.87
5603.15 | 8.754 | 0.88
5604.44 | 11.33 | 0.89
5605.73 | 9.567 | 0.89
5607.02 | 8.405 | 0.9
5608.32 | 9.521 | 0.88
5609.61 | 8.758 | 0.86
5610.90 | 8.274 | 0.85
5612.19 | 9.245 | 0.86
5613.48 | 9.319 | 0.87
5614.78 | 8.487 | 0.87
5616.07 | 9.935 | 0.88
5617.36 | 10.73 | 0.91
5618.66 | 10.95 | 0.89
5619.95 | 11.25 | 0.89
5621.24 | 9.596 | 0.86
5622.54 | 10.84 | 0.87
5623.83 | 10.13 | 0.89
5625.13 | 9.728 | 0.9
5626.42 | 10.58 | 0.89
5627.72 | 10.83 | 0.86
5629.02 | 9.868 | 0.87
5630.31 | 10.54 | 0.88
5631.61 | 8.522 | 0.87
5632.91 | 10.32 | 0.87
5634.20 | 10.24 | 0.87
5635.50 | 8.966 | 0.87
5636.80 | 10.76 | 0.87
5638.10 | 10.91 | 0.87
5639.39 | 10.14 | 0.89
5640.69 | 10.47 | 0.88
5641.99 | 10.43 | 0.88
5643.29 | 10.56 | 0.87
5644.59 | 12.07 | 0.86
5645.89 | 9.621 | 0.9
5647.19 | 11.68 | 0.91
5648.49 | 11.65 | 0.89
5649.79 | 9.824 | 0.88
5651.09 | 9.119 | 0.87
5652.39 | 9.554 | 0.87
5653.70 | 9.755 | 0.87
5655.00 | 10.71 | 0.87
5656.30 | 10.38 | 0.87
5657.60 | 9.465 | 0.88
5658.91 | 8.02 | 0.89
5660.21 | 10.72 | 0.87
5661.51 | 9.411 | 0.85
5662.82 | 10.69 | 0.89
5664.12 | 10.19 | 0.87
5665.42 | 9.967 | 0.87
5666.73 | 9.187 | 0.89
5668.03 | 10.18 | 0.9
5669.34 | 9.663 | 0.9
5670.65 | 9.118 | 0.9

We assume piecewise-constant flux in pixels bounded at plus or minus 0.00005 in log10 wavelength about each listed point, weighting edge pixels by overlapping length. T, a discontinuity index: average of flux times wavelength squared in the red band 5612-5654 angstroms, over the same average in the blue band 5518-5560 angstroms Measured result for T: 1.19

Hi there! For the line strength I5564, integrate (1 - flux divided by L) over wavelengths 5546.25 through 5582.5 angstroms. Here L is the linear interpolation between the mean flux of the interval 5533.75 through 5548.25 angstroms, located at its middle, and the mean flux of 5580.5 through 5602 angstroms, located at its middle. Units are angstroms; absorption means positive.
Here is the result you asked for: 1.2 angstroms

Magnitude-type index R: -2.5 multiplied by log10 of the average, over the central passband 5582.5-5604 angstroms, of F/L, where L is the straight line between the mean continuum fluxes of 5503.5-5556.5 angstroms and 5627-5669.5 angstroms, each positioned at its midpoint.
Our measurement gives -0.10 mag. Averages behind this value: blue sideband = 9.19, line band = 10.6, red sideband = 10.1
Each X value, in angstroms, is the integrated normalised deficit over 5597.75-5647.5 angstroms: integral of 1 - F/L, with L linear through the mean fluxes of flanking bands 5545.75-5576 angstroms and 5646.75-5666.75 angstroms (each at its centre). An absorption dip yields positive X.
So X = -2.17 angstroms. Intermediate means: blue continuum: 9.03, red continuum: 10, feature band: 10.1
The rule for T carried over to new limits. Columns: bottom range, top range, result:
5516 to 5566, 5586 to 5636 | 1.14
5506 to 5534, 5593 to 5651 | 1.09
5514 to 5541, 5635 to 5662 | 1.14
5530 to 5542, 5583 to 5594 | 1.23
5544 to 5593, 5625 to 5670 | 1.10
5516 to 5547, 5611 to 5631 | 1.14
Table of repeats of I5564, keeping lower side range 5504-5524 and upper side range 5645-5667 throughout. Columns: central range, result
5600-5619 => 0.6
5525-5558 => 3.2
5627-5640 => -0.2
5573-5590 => -0.3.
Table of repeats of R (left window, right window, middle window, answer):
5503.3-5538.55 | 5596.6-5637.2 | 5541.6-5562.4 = 0.128 mag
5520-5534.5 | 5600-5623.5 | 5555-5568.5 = 0.022 mag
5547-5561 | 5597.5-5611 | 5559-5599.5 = -0.106 mag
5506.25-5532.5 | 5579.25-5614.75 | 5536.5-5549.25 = 0.165 mag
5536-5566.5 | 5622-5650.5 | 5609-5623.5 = 0.028 mag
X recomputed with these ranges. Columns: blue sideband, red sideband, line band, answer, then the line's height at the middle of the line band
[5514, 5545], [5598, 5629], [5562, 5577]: 0.1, 9.6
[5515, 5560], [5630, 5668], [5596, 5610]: -0.6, 9.64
